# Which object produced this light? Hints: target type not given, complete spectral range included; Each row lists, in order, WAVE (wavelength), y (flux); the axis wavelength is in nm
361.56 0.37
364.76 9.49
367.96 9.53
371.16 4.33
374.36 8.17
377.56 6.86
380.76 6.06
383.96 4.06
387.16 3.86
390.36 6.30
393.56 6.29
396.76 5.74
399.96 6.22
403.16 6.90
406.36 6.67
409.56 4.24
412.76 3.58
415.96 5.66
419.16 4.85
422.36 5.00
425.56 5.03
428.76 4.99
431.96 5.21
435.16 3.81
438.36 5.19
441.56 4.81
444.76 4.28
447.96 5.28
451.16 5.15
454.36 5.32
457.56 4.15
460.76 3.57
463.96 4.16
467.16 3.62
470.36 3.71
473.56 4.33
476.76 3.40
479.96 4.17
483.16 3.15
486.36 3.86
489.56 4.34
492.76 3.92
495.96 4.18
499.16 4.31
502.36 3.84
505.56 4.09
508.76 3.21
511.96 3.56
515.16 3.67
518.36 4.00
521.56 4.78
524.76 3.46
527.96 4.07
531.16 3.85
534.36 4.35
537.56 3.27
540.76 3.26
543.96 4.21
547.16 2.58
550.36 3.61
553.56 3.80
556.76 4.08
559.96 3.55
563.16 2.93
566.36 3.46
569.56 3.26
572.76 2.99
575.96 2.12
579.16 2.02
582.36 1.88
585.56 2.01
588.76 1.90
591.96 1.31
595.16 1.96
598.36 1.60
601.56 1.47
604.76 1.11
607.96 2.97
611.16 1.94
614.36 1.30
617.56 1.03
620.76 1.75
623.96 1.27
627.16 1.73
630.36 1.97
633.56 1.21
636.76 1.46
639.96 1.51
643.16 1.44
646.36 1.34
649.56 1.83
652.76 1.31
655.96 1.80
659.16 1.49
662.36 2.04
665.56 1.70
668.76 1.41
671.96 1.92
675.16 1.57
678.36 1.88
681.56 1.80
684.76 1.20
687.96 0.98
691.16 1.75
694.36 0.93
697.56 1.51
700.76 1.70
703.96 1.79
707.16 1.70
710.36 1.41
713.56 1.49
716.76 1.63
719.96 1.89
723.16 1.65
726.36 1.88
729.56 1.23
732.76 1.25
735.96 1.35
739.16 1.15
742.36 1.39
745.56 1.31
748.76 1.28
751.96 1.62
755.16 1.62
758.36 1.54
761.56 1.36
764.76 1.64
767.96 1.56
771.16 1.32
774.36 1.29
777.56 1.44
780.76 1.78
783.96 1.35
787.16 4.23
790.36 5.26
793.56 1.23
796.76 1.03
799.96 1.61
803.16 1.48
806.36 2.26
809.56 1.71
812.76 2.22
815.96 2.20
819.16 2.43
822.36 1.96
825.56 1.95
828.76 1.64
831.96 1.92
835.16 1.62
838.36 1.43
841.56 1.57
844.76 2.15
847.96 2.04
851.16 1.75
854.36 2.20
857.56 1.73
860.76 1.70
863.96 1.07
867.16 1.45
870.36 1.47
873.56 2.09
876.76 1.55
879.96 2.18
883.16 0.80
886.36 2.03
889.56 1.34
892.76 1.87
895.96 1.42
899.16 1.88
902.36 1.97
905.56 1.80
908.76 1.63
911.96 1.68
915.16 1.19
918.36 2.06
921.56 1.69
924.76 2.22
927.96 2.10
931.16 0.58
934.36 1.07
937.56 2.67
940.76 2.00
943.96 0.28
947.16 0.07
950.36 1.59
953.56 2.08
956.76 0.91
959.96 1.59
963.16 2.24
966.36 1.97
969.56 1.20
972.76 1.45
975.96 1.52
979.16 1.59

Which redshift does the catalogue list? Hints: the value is 1.115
